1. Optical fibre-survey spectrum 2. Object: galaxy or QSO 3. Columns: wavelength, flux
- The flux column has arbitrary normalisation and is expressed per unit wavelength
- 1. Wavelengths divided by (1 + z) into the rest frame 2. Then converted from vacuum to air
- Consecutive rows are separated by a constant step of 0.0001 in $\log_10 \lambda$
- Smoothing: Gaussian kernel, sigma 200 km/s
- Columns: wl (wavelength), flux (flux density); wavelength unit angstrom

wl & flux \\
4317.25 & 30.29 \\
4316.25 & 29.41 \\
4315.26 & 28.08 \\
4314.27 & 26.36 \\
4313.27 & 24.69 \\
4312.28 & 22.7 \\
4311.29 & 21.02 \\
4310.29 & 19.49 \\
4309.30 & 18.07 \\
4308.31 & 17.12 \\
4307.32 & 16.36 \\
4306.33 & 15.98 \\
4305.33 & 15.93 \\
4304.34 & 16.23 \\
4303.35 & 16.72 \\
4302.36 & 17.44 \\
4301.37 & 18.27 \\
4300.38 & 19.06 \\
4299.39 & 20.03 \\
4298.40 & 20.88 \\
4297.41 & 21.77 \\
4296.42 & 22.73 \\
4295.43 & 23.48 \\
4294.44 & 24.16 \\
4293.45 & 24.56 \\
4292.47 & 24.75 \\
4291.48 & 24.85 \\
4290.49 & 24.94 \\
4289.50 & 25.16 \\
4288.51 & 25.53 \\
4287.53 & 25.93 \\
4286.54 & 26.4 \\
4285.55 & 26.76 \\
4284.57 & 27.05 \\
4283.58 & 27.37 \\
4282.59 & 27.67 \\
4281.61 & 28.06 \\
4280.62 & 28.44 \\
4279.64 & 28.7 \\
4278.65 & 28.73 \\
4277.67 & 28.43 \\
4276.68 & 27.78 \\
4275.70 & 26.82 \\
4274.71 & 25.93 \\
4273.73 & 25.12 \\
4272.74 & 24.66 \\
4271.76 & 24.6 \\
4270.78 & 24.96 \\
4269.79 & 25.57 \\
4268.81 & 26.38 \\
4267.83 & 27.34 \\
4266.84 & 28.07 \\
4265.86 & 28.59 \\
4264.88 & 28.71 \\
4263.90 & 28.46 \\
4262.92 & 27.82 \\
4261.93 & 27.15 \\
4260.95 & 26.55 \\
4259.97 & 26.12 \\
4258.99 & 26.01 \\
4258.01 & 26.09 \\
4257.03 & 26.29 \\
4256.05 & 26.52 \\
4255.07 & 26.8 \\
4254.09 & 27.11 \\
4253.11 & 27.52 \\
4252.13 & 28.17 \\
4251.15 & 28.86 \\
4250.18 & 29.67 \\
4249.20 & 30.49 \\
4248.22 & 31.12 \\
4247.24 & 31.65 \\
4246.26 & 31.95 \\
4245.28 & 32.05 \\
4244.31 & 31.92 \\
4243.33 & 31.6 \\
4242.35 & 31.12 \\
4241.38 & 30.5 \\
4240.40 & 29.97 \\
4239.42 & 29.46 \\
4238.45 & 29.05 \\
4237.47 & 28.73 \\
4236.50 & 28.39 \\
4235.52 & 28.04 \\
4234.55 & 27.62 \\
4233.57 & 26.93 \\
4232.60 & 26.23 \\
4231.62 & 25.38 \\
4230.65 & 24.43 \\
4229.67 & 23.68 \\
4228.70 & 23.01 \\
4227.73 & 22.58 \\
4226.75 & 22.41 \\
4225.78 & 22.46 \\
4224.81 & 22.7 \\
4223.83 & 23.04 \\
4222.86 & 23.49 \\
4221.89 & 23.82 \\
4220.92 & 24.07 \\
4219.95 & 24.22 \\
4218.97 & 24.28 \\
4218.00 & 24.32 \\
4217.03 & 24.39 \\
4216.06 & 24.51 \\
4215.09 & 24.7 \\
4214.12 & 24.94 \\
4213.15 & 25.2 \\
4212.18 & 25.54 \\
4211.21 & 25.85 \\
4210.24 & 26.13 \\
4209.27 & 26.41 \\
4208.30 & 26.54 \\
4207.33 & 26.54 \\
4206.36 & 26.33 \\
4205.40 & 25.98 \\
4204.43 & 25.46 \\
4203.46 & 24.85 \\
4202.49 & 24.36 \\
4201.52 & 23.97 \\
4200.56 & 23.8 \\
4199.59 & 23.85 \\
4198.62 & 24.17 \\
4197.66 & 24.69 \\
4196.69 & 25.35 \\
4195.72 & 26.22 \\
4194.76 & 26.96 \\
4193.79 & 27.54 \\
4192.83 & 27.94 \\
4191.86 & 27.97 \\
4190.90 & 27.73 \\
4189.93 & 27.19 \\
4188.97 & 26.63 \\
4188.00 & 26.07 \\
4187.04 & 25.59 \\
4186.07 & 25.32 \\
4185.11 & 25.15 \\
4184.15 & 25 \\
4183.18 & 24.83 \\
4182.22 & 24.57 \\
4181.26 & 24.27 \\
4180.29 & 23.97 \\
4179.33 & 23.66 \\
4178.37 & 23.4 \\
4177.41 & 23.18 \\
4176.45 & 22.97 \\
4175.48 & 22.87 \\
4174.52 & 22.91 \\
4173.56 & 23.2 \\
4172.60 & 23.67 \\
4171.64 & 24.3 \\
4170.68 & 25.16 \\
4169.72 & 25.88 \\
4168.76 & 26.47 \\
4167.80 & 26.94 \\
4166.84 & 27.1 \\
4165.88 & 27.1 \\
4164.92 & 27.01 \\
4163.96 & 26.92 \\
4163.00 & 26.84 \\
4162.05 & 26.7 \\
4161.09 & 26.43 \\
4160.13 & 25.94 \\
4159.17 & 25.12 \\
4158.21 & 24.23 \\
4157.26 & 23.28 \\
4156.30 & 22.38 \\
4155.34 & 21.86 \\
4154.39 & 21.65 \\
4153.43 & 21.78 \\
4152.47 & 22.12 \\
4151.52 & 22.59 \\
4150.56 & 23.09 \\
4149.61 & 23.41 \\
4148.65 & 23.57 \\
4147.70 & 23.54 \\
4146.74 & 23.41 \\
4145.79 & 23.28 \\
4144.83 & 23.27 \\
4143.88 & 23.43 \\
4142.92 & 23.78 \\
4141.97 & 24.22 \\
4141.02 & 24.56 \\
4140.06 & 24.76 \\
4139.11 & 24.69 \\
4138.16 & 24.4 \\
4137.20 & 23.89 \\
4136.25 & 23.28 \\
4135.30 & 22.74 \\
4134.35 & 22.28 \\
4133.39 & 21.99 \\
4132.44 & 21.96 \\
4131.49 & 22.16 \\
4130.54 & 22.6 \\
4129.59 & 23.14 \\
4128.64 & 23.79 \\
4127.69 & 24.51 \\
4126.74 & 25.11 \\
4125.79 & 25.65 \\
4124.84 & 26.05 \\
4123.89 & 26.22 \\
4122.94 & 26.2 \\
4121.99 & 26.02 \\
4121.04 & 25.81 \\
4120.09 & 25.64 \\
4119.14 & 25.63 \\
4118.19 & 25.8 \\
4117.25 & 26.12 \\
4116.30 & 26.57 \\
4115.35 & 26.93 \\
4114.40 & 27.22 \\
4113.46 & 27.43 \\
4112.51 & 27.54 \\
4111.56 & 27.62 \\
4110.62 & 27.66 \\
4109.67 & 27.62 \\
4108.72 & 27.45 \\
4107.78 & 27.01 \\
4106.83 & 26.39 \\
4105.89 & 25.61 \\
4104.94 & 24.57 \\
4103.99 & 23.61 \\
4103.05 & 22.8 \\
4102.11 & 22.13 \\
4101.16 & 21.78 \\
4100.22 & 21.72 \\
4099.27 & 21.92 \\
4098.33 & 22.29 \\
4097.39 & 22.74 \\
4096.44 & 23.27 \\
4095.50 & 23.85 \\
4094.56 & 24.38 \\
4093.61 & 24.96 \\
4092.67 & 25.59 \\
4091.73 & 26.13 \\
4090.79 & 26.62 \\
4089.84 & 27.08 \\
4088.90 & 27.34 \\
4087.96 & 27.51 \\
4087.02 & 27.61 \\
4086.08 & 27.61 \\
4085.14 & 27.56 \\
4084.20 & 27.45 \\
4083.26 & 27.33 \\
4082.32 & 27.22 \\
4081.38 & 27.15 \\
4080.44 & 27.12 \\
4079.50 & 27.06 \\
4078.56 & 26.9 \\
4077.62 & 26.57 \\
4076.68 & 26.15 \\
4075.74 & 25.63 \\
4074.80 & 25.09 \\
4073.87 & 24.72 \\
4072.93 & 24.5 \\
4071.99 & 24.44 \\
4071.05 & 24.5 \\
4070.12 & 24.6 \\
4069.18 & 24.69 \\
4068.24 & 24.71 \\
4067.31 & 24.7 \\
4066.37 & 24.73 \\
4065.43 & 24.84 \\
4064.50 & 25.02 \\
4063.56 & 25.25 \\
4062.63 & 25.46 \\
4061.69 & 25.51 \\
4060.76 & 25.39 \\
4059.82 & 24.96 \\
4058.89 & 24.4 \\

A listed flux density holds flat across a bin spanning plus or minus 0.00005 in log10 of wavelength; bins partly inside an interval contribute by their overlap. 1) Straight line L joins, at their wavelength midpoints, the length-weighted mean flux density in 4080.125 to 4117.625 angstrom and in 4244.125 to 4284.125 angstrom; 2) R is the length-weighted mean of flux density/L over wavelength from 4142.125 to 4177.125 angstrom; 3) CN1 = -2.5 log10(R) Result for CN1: 0.10 mag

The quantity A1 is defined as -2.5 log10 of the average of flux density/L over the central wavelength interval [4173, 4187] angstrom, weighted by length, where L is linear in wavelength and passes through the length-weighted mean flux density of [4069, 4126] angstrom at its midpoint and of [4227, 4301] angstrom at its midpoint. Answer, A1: 0.10 mag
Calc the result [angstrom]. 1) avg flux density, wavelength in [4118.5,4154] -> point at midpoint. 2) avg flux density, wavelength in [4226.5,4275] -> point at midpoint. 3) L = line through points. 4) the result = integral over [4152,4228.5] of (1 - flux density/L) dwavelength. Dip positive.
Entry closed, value 2.2 angstrom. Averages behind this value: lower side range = 23.9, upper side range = 27.6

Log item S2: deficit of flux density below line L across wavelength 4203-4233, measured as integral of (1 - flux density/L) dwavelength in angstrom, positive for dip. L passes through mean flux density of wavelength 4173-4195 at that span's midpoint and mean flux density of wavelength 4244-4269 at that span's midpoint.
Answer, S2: 2.3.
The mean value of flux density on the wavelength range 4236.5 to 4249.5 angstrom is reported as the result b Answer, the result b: 30.7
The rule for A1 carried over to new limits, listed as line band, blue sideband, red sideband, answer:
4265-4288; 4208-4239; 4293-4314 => -0.24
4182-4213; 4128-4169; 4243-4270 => 0.01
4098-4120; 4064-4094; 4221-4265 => 0.04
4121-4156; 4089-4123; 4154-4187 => 0.06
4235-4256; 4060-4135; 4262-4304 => -0.18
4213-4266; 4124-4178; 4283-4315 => -0.18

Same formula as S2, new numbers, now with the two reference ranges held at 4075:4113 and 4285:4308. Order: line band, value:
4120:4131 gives 0.0 angstrom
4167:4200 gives -1.8 angstrom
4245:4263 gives -4.6 angstrom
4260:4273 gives -2.7 angstrom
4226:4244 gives -3.4 angstrom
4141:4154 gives 0.7 angstrom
